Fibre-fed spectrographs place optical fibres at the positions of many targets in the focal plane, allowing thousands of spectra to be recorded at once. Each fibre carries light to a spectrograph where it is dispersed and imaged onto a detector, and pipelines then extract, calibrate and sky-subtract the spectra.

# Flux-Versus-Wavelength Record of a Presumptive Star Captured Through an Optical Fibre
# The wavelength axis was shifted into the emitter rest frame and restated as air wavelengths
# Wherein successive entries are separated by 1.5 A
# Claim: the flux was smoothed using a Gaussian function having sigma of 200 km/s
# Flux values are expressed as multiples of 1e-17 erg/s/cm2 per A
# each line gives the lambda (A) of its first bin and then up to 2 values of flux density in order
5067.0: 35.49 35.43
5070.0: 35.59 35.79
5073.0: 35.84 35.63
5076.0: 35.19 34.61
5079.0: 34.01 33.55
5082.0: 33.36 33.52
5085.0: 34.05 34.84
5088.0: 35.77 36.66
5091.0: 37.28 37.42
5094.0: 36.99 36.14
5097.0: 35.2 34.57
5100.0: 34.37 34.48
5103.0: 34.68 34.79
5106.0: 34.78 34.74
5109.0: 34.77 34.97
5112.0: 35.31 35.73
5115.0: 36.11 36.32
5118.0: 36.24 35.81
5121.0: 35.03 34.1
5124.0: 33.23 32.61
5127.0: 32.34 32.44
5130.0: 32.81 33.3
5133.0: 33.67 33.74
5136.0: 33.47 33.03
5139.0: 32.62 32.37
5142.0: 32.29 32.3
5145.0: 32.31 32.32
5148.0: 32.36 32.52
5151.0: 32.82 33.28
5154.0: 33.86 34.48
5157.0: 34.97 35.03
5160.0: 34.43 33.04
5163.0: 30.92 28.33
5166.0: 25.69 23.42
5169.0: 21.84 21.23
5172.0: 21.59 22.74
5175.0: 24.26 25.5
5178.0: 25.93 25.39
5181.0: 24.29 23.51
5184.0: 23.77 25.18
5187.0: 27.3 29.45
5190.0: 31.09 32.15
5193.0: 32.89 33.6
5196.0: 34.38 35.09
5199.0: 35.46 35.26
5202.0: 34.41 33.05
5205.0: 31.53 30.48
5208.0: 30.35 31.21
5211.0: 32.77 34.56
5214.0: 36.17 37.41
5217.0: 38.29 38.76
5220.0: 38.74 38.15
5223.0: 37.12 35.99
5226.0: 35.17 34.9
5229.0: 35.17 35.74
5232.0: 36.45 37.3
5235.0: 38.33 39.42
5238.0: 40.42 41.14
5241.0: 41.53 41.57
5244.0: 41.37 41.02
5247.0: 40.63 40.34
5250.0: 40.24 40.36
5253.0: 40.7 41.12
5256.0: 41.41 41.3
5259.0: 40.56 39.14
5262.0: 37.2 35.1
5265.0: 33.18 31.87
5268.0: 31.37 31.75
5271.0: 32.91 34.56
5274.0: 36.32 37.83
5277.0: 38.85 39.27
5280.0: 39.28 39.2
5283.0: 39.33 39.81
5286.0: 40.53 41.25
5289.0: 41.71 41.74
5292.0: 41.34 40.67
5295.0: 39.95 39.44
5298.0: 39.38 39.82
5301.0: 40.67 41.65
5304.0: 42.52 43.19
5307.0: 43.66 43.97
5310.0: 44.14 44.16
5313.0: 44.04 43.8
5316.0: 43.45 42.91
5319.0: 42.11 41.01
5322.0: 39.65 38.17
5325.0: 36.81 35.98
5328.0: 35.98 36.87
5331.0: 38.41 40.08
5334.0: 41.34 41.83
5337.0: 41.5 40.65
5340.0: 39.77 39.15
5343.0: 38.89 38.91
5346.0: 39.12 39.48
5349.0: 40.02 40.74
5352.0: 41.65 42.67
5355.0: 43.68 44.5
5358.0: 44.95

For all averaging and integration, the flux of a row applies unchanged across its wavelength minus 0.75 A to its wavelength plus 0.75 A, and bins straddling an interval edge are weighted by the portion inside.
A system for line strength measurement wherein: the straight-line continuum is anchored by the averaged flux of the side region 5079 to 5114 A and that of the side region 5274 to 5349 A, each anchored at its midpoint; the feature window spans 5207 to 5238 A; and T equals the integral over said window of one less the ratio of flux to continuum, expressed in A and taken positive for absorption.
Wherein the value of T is 1.7 A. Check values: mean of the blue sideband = 35.1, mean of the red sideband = 40.4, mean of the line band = 36.2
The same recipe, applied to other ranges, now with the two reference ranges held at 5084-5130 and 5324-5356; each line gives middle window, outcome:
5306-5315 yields -1.1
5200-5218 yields 1.6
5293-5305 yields -0.5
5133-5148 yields 1.2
